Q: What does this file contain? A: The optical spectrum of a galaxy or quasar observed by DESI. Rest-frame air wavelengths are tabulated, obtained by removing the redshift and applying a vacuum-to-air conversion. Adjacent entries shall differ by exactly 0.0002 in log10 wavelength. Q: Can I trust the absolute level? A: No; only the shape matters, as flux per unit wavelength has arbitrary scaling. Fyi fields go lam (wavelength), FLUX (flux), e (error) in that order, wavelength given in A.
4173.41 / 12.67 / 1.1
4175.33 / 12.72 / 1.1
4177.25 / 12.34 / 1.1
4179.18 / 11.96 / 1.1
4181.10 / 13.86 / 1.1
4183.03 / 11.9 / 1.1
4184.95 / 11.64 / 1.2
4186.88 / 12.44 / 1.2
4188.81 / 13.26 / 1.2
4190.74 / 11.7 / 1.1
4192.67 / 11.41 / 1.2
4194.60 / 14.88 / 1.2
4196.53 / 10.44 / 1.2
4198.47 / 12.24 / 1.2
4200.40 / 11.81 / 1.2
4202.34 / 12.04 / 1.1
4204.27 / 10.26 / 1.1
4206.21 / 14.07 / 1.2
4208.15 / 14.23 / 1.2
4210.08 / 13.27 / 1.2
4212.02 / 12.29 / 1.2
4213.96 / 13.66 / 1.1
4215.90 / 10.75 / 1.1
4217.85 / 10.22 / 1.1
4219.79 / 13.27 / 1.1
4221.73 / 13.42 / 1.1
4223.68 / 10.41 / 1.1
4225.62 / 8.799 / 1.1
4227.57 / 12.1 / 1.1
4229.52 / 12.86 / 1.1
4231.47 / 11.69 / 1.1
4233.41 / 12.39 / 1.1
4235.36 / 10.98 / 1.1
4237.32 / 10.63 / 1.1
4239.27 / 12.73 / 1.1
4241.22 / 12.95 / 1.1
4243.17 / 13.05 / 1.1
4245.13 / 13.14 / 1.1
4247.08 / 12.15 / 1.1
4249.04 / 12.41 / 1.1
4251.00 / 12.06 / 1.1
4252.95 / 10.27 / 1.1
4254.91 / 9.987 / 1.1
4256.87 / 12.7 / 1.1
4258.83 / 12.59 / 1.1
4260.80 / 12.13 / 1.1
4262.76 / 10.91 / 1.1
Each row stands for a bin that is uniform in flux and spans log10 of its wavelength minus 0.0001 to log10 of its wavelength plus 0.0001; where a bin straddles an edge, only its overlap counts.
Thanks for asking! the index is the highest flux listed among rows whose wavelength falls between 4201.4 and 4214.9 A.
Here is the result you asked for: 14.23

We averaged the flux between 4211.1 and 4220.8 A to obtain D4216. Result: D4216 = 12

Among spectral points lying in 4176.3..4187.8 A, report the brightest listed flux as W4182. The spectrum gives 13.86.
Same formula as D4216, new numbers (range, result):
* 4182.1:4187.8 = 12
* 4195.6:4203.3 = 11.6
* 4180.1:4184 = 12.9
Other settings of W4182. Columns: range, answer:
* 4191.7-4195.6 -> 14.88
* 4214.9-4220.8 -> 13.27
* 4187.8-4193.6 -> 13.26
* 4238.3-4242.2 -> 12.95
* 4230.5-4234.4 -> 12.39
